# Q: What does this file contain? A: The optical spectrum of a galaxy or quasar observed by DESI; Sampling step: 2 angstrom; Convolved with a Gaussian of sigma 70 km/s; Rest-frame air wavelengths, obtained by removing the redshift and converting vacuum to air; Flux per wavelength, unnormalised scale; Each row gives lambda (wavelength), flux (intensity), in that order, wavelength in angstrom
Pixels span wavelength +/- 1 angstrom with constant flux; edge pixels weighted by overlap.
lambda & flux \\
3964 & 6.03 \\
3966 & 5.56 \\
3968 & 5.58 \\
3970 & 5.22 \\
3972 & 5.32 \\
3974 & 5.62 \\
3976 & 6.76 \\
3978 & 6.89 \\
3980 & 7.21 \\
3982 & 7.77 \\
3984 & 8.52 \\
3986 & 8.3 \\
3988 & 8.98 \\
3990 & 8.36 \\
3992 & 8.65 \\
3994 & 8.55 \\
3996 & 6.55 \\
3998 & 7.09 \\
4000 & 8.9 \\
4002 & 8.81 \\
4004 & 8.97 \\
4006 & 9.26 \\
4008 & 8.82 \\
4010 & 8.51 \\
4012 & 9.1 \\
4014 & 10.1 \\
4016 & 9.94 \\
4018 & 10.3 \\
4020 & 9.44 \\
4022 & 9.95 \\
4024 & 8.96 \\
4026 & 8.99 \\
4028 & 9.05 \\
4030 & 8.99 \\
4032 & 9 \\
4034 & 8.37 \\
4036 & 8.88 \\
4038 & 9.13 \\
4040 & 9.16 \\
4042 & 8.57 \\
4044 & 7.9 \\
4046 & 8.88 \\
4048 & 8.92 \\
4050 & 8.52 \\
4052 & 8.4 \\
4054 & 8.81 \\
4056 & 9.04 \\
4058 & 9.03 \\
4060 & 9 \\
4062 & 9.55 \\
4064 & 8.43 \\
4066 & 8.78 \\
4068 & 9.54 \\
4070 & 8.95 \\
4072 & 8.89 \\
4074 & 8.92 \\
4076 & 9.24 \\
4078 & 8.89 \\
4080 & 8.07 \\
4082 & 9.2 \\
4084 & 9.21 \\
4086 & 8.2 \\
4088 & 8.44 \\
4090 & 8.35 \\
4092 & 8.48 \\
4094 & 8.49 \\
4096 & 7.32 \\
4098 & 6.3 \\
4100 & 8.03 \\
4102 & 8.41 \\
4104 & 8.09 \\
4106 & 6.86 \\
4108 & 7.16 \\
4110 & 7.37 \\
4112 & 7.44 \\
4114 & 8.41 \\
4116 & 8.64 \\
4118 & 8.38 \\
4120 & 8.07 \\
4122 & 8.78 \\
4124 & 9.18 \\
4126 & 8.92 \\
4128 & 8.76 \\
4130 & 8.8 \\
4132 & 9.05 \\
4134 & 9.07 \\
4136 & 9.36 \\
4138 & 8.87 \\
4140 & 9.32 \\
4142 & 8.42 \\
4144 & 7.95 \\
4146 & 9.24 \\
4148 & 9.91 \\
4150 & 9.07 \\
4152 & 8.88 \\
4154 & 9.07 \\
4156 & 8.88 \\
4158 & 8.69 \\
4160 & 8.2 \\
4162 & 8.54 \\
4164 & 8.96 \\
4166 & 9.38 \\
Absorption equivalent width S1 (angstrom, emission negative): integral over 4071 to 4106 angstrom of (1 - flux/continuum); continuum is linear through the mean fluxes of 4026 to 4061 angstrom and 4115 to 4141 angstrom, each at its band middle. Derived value 2.0 angstrom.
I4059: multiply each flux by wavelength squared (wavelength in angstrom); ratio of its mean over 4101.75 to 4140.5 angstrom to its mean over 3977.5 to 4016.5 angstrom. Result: 1.06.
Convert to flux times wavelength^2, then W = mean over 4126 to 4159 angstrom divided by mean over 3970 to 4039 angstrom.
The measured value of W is 1.14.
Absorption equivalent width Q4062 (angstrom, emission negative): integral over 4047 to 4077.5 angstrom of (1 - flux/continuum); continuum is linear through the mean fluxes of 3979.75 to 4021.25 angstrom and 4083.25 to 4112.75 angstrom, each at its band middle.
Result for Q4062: -2.8 angstrom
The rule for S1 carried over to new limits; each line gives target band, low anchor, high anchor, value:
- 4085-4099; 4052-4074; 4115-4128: 1.4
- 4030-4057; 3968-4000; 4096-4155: -3.3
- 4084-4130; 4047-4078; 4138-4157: 4.2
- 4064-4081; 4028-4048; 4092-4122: -1.2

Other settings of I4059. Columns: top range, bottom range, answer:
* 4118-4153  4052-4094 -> 1.04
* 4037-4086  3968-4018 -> 1.14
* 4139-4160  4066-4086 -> 1.03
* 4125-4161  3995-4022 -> 1.06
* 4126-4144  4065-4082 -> 1.03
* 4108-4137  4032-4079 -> 1.00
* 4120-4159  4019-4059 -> 1.05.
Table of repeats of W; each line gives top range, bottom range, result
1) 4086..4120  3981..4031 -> 0.94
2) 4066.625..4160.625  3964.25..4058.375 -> 1.08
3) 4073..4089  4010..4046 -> 0.99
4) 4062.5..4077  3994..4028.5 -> 1.03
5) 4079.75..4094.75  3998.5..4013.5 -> 1.00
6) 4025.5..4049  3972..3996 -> 1.19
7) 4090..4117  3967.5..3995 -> 1.13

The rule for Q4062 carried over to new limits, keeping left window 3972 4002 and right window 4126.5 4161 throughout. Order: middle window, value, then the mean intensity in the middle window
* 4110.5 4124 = 0.6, 8.32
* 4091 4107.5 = 1.6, 7.73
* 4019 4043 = -3.0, 9.04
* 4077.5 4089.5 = -0.3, 8.65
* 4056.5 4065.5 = -0.8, 8.99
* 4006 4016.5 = -1.9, 9.26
